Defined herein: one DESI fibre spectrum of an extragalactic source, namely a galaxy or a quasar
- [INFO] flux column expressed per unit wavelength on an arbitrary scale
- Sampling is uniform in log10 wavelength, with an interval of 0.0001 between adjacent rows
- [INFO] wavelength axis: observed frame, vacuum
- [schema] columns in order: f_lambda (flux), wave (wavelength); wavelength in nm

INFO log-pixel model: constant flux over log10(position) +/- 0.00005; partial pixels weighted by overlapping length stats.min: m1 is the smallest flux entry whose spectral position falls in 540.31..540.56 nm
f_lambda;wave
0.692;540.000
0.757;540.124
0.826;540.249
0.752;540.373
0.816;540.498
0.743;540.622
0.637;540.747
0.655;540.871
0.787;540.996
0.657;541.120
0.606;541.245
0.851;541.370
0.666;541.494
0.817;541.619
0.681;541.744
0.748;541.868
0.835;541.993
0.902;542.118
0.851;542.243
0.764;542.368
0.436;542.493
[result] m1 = 0.752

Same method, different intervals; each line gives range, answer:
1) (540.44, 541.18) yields 0.637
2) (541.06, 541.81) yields 0.606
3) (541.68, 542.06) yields 0.681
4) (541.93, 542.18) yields 0.835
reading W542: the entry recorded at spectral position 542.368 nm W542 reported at 0.764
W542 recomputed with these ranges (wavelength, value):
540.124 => 0.757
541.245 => 0.606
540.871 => 0.655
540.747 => 0.637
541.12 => 0.657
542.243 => 0.851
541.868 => 0.748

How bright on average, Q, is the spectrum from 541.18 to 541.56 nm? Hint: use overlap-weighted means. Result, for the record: 0.708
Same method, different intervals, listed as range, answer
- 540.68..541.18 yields 0.685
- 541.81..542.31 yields 0.833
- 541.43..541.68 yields 0.743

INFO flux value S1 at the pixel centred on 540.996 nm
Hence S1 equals 0.787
